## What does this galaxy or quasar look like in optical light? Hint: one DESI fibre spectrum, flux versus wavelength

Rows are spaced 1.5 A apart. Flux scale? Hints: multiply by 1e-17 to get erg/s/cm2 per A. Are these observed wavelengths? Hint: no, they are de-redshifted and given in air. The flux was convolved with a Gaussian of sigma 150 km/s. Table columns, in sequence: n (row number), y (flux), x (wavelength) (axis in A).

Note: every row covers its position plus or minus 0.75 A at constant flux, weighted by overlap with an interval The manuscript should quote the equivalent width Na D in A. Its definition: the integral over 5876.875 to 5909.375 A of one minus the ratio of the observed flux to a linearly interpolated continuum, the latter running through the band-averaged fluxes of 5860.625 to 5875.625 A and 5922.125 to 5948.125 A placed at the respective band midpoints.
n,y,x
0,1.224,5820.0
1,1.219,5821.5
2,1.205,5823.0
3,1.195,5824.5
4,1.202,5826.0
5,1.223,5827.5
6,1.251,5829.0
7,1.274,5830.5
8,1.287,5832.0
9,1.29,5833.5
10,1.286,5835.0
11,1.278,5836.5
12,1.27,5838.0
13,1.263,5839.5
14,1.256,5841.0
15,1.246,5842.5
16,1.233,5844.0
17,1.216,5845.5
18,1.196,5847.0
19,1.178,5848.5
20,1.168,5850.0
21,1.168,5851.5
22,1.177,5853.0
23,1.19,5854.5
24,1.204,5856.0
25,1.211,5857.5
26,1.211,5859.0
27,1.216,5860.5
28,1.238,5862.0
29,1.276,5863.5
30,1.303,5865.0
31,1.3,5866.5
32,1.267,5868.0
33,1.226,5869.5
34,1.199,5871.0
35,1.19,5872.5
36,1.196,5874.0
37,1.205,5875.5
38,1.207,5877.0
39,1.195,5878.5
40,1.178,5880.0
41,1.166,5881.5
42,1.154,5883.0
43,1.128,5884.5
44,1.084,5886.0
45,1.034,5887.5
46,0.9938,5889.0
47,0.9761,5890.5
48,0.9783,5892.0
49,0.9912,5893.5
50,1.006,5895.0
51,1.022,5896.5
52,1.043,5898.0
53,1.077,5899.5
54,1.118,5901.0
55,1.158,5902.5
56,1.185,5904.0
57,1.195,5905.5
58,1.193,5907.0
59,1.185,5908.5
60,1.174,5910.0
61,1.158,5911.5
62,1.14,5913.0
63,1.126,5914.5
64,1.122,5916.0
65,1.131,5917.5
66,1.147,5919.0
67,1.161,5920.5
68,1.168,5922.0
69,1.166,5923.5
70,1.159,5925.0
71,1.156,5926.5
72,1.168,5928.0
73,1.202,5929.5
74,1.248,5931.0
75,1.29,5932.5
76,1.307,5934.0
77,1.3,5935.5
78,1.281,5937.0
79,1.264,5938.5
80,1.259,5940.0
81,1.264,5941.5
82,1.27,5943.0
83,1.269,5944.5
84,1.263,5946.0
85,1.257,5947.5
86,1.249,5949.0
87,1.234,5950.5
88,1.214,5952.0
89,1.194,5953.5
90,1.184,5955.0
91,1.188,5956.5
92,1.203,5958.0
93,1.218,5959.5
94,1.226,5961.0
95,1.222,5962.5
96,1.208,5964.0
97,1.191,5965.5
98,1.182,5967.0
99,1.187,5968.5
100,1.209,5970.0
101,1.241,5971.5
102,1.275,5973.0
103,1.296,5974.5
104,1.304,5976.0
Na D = 3.6 A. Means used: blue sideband 1.24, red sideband 1.24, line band 1.1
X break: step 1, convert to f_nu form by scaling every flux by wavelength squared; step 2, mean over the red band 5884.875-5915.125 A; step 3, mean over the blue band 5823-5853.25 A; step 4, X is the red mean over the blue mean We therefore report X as 0.90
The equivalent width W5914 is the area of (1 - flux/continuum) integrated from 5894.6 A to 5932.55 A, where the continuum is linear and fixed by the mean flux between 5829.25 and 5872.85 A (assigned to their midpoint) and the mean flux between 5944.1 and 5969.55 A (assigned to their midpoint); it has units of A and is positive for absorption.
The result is 2.34 A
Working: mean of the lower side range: 1.24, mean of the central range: 1.15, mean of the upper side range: 1.22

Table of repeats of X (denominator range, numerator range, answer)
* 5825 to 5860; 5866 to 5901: 0.92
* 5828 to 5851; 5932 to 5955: 1.05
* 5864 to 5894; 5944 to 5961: 1.09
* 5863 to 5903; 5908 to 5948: 1.08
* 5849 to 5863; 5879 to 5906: 0.91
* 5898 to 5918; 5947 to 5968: 1.07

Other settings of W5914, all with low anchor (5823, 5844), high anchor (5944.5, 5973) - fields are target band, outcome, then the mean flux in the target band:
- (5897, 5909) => 0.9 A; 1.14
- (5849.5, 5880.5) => 0.7 A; 1.22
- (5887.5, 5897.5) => 1.9 A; 0.999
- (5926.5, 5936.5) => -0.2 A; 1.25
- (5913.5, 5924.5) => 0.7 A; 1.15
